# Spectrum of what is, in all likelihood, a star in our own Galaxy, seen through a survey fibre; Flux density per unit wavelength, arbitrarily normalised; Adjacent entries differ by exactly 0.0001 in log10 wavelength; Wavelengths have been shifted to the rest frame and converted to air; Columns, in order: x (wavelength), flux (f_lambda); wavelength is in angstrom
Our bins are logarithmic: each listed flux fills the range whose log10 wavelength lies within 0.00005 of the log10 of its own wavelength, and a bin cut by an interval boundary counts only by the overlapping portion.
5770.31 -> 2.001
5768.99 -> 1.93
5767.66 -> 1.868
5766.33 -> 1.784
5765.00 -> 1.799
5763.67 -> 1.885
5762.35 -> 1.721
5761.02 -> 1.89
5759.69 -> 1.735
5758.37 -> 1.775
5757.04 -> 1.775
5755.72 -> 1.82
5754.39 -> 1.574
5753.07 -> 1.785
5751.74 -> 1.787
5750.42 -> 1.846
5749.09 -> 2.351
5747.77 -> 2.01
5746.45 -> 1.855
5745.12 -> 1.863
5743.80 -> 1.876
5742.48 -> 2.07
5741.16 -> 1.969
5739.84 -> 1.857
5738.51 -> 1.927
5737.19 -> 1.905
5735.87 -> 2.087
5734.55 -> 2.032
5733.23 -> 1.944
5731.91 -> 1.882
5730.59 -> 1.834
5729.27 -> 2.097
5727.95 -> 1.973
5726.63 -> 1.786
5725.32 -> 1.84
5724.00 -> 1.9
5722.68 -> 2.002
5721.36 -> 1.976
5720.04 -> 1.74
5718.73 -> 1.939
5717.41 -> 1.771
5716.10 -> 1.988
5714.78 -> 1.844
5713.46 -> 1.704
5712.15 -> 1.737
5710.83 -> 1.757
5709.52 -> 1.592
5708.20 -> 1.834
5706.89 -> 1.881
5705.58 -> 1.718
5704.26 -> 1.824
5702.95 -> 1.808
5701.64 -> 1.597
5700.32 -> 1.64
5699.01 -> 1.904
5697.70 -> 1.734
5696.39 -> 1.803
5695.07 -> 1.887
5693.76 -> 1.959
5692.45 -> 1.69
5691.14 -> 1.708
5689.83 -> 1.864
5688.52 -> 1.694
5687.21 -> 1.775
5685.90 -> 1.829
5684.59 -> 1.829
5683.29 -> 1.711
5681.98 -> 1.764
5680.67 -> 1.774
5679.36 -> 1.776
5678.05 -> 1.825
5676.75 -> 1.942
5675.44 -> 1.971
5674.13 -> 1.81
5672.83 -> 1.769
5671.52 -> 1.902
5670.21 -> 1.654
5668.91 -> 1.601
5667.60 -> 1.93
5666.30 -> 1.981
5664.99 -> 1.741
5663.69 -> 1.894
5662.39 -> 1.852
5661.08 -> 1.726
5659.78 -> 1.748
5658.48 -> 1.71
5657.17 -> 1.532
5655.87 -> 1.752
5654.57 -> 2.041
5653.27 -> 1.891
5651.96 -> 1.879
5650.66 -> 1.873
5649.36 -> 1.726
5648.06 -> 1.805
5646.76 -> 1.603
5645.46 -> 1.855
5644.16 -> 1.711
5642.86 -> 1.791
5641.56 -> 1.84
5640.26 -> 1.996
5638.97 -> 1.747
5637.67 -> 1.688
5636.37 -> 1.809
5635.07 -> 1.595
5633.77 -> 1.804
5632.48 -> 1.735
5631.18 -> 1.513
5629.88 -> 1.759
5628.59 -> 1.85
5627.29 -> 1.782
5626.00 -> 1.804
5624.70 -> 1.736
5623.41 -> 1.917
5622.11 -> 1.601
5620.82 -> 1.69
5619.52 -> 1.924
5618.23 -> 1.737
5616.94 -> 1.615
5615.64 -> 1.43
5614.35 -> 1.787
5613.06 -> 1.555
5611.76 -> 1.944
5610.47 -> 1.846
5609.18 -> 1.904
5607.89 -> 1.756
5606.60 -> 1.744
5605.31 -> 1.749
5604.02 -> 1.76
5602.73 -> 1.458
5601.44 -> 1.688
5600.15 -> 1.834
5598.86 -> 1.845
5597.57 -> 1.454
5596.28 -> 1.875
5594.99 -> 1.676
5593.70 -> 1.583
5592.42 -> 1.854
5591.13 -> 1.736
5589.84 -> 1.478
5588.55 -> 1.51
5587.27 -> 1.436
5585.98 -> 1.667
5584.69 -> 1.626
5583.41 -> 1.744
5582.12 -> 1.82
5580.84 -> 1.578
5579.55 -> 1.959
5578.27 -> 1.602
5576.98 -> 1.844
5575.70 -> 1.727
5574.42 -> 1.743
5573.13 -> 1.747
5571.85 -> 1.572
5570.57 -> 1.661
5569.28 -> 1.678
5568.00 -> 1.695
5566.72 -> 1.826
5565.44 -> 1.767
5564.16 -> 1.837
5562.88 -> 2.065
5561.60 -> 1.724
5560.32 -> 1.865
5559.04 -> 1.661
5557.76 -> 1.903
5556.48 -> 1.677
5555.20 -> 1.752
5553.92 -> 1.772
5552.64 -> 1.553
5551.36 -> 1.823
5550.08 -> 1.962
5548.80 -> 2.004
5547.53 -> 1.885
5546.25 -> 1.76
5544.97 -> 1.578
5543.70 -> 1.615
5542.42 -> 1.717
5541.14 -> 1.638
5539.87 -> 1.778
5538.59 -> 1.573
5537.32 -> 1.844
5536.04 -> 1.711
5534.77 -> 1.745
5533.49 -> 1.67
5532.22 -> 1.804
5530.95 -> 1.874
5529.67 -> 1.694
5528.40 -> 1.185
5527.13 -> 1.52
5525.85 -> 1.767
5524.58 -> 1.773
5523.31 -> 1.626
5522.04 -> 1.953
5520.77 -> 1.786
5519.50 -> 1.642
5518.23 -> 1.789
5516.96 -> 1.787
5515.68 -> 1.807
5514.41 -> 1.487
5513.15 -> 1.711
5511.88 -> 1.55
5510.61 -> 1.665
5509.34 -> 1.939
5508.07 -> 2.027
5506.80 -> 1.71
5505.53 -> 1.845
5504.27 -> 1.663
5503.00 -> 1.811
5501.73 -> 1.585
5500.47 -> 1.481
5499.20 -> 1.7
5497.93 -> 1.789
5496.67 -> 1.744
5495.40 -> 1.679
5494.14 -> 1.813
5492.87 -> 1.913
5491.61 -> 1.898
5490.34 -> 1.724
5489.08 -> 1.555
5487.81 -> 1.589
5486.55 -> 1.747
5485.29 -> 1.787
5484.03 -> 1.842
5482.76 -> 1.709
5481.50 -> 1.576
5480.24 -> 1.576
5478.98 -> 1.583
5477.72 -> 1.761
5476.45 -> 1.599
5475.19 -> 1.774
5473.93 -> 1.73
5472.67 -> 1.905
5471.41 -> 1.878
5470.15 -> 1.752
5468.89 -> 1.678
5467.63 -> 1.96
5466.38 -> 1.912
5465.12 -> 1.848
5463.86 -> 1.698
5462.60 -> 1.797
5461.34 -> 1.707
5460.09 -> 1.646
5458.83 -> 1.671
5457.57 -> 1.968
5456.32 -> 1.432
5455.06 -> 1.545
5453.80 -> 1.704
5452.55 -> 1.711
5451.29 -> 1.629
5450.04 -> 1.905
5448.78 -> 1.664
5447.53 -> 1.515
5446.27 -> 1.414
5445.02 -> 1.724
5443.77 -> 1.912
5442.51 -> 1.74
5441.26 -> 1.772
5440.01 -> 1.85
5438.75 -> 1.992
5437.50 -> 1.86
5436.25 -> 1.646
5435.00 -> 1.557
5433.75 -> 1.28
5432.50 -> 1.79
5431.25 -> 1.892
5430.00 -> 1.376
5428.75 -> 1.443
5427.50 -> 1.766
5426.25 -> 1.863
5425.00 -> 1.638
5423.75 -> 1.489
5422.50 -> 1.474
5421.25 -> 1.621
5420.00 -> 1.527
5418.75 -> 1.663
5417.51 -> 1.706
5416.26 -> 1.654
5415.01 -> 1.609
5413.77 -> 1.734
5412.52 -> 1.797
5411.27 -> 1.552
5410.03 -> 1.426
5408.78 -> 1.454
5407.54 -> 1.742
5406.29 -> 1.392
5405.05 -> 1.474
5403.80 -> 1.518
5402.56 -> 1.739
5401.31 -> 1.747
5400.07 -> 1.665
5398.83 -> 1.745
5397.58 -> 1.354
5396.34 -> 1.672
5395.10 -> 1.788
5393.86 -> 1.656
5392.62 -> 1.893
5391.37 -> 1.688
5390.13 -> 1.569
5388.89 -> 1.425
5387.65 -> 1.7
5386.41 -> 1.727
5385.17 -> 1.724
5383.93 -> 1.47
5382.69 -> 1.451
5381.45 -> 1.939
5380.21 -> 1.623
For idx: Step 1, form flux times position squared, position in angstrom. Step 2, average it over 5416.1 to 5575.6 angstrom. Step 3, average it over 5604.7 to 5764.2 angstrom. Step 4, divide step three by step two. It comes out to 1.1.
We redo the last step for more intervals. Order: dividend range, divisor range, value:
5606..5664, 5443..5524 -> 1.08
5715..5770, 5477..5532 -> 1.20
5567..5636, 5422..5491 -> 1.06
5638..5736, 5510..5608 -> 1.11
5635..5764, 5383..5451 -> 1.23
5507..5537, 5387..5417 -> 1.11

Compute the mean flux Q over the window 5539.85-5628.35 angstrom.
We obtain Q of 1.73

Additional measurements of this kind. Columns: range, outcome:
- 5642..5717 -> 1.79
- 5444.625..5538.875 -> 1.72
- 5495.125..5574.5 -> 1.73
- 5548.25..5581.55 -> 1.77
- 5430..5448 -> 1.7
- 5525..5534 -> 1.65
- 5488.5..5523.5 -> 1.74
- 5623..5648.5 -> 1.77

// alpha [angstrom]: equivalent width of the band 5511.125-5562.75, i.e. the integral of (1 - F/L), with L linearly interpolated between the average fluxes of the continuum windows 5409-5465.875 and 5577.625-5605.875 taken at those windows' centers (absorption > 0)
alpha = -1.60 angstrom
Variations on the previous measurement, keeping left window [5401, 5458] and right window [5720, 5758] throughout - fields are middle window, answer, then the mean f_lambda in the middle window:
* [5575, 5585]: 0.2 angstrom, 1.74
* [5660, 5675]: 0.4 angstrom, 1.81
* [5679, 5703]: 1.2 angstrom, 1.78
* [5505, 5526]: -0.4 angstrom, 1.76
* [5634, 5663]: 0.8 angstrom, 1.78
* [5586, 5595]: 0.9 angstrom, 1.61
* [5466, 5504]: -0.8 angstrom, 1.73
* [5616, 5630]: 0.4 angstrom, 1.76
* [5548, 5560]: -0.3 angstrom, 1.79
